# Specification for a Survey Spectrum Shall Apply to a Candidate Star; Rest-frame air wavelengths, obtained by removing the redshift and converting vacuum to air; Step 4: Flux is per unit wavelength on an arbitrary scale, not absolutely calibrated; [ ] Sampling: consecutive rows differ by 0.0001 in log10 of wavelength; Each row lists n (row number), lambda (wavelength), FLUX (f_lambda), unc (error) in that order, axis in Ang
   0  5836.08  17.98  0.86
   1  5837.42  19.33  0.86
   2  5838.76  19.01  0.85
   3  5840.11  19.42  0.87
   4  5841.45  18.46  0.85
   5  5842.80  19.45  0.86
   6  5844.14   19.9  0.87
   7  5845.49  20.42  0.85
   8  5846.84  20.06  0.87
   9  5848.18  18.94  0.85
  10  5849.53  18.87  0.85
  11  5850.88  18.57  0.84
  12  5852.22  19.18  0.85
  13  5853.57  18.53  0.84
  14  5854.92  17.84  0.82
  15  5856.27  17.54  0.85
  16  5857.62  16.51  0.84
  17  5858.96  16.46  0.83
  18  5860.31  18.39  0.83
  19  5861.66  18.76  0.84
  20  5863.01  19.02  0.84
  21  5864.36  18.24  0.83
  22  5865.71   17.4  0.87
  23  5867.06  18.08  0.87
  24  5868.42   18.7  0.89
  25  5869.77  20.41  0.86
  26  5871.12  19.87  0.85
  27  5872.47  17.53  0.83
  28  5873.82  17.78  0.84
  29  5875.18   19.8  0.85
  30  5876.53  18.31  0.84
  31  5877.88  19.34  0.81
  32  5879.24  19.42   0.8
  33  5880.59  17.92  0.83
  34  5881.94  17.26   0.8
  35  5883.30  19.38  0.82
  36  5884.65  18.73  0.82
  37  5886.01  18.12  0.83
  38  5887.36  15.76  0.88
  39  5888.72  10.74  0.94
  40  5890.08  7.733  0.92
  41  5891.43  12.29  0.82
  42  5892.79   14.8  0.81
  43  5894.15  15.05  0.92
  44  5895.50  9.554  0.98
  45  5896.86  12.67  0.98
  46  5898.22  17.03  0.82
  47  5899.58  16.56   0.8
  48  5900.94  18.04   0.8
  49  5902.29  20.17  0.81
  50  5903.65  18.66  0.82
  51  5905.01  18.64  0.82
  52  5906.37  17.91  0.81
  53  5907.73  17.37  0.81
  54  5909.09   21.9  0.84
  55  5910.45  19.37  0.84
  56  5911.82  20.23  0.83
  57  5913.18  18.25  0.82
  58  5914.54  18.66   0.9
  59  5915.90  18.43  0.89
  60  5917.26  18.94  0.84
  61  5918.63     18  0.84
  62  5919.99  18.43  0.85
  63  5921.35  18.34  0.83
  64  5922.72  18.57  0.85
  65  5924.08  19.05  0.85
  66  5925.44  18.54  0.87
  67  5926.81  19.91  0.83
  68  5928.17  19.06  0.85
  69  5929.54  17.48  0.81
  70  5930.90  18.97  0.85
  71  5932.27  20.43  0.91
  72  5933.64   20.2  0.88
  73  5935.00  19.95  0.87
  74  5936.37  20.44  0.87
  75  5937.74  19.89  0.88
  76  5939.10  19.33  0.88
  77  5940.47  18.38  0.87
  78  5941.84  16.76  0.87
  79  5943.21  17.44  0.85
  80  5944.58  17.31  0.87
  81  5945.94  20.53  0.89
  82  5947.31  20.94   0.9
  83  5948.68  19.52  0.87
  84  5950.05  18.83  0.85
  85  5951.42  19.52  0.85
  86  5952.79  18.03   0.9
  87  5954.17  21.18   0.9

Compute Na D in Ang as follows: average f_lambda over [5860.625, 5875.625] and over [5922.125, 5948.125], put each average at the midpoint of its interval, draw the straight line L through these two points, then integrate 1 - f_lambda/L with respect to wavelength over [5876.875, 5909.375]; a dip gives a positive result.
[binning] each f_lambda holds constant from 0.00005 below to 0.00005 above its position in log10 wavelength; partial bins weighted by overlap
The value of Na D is 4.2 Ang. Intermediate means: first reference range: 18.7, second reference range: 19.1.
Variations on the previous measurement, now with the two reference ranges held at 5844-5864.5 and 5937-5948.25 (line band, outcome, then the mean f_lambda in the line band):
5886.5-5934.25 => 3.66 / 17.3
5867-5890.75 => 1.47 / 17.5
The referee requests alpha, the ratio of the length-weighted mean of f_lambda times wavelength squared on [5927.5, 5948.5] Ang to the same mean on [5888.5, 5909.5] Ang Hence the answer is 1.24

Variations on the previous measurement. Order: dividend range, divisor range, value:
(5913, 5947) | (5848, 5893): 1.10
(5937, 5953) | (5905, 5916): 1.01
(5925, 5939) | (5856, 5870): 1.10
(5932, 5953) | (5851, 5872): 1.08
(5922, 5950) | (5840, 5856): 1.03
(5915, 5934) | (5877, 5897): 1.24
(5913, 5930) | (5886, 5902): 1.34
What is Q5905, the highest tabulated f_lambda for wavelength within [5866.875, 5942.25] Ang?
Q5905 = 21.9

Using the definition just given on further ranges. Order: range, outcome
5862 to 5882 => 20.41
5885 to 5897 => 18.12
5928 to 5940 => 20.44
